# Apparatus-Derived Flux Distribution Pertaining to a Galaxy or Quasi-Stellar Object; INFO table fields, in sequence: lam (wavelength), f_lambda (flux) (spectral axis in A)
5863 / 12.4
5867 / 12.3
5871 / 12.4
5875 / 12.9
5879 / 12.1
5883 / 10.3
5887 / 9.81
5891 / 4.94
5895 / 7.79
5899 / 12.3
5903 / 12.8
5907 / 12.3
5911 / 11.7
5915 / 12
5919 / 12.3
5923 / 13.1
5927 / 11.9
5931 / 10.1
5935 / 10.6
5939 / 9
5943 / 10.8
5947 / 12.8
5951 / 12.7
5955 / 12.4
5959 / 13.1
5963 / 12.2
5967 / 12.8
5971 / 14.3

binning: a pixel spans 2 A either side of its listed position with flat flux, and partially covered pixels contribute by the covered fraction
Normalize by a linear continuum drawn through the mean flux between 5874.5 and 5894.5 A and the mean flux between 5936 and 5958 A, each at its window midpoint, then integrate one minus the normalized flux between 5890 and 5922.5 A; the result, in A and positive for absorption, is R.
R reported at -2.2 A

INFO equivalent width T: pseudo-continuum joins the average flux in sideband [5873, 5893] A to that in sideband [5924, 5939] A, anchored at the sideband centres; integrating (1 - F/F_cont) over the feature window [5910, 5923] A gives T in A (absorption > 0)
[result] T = -2.0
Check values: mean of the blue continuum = 10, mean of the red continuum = 10.8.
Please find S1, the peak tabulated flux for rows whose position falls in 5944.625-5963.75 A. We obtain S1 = 13.1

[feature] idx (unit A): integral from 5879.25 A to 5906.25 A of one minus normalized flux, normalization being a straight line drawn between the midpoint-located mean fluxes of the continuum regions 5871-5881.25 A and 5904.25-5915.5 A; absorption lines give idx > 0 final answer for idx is 5.1 A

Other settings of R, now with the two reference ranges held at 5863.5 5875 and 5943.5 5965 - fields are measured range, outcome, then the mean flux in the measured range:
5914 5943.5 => 3.01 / 11.2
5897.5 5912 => 0.19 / 12.3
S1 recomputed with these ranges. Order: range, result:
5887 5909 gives 12.8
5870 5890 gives 12.9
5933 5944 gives 10.8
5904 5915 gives 12.3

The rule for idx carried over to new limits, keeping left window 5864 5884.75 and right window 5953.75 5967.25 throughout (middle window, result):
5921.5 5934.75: 0.96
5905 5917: 0.28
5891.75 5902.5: 2.08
